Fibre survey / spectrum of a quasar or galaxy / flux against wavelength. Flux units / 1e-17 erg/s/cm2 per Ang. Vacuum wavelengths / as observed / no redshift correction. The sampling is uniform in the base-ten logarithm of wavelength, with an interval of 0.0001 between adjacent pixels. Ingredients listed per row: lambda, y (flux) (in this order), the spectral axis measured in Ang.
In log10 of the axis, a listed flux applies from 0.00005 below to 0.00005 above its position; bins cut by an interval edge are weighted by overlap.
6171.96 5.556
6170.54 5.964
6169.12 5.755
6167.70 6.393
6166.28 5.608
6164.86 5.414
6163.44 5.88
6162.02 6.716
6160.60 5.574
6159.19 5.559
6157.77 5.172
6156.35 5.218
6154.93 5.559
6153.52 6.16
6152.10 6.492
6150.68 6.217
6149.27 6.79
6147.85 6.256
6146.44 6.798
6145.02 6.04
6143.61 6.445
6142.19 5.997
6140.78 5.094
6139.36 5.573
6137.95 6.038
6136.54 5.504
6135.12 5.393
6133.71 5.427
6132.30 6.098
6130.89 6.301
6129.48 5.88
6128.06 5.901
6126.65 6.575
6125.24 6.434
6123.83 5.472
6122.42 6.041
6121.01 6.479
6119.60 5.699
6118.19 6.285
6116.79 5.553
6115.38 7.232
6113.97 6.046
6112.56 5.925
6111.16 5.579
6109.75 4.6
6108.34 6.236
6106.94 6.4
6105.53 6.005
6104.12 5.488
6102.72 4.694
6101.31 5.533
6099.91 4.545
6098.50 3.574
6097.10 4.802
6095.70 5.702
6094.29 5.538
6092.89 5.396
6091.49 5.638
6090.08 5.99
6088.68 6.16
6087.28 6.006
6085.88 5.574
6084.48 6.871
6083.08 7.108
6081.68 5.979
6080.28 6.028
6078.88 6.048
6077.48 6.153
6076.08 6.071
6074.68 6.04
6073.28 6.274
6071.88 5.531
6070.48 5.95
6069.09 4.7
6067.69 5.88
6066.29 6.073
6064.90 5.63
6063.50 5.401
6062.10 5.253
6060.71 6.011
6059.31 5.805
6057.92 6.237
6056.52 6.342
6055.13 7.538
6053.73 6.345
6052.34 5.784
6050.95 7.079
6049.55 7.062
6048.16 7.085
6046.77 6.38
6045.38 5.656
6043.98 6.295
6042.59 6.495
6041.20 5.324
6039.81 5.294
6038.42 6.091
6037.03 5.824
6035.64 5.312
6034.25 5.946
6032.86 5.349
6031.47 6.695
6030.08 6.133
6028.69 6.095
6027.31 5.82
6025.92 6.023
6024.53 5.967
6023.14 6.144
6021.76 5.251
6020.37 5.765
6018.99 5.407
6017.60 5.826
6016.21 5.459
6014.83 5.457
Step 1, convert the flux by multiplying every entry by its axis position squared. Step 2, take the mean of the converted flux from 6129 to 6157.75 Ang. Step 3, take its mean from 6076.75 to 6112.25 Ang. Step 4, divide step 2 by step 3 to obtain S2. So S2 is 1.1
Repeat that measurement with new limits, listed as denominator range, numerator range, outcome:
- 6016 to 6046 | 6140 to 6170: 1.06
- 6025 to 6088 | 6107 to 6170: 1.01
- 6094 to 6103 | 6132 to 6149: 1.22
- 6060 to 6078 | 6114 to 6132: 1.09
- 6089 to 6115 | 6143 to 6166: 1.12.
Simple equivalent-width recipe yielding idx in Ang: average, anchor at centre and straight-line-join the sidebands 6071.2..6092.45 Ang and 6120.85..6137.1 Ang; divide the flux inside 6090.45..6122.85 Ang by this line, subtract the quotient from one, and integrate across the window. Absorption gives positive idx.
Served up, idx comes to 2.2 Ang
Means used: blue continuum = 6.09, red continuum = 5.94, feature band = 5.61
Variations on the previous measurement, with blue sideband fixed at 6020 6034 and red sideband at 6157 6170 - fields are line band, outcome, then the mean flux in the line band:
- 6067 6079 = 0.08 Ang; 5.84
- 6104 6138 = -0.69 Ang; 5.95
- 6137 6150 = -0.66 Ang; 6.11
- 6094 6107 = 1.53 Ang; 5.16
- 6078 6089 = -0.66 Ang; 6.23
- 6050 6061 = -0.98 Ang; 6.42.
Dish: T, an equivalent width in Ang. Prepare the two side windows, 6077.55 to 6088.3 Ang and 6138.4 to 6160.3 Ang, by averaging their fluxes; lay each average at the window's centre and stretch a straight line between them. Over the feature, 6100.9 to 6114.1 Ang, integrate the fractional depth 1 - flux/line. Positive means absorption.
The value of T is 1.1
